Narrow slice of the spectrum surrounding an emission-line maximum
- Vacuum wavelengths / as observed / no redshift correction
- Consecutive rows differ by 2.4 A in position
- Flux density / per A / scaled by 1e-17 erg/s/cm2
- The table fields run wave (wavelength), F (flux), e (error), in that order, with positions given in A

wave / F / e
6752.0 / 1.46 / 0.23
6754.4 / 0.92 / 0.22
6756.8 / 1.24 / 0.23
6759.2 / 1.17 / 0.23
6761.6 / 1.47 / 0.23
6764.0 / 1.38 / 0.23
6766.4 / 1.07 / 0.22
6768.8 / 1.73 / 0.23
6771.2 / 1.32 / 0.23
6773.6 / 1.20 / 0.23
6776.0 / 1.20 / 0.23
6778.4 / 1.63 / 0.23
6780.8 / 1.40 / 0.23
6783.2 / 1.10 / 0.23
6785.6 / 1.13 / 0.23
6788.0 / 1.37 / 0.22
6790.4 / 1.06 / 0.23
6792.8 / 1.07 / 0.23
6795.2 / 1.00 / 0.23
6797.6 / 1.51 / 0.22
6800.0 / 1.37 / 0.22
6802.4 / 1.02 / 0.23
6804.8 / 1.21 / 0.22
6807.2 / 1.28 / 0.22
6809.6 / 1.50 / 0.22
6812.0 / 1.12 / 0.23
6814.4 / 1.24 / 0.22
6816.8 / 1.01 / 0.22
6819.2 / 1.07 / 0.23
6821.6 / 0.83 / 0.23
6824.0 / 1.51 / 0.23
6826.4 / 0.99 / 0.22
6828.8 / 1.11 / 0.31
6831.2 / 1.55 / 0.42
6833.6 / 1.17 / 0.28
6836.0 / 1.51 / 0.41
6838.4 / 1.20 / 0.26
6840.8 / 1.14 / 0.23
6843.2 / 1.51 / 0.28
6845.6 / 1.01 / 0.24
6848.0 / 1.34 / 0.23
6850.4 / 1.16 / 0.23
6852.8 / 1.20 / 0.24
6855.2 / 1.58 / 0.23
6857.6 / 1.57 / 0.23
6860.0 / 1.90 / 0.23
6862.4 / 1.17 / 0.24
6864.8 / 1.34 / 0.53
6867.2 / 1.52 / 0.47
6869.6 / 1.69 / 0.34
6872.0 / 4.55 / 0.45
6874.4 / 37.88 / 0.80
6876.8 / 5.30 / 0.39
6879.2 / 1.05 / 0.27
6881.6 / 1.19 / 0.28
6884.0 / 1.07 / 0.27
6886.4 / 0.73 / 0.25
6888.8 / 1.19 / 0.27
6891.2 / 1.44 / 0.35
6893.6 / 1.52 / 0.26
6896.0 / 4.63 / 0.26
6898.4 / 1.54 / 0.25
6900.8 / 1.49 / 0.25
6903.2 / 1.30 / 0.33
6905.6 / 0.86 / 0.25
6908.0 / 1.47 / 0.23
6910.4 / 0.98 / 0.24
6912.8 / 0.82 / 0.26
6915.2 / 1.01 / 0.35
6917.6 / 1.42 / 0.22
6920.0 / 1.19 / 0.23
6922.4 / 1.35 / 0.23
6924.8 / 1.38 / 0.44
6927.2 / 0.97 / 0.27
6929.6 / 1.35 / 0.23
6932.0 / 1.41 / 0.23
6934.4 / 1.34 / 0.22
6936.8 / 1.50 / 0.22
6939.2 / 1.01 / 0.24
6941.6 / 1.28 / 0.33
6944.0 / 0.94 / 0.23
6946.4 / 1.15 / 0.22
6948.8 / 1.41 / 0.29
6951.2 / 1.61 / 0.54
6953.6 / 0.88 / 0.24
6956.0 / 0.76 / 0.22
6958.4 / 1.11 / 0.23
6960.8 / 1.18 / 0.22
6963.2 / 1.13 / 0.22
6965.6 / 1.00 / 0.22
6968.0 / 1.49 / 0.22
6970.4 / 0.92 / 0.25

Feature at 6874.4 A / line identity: Halpha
